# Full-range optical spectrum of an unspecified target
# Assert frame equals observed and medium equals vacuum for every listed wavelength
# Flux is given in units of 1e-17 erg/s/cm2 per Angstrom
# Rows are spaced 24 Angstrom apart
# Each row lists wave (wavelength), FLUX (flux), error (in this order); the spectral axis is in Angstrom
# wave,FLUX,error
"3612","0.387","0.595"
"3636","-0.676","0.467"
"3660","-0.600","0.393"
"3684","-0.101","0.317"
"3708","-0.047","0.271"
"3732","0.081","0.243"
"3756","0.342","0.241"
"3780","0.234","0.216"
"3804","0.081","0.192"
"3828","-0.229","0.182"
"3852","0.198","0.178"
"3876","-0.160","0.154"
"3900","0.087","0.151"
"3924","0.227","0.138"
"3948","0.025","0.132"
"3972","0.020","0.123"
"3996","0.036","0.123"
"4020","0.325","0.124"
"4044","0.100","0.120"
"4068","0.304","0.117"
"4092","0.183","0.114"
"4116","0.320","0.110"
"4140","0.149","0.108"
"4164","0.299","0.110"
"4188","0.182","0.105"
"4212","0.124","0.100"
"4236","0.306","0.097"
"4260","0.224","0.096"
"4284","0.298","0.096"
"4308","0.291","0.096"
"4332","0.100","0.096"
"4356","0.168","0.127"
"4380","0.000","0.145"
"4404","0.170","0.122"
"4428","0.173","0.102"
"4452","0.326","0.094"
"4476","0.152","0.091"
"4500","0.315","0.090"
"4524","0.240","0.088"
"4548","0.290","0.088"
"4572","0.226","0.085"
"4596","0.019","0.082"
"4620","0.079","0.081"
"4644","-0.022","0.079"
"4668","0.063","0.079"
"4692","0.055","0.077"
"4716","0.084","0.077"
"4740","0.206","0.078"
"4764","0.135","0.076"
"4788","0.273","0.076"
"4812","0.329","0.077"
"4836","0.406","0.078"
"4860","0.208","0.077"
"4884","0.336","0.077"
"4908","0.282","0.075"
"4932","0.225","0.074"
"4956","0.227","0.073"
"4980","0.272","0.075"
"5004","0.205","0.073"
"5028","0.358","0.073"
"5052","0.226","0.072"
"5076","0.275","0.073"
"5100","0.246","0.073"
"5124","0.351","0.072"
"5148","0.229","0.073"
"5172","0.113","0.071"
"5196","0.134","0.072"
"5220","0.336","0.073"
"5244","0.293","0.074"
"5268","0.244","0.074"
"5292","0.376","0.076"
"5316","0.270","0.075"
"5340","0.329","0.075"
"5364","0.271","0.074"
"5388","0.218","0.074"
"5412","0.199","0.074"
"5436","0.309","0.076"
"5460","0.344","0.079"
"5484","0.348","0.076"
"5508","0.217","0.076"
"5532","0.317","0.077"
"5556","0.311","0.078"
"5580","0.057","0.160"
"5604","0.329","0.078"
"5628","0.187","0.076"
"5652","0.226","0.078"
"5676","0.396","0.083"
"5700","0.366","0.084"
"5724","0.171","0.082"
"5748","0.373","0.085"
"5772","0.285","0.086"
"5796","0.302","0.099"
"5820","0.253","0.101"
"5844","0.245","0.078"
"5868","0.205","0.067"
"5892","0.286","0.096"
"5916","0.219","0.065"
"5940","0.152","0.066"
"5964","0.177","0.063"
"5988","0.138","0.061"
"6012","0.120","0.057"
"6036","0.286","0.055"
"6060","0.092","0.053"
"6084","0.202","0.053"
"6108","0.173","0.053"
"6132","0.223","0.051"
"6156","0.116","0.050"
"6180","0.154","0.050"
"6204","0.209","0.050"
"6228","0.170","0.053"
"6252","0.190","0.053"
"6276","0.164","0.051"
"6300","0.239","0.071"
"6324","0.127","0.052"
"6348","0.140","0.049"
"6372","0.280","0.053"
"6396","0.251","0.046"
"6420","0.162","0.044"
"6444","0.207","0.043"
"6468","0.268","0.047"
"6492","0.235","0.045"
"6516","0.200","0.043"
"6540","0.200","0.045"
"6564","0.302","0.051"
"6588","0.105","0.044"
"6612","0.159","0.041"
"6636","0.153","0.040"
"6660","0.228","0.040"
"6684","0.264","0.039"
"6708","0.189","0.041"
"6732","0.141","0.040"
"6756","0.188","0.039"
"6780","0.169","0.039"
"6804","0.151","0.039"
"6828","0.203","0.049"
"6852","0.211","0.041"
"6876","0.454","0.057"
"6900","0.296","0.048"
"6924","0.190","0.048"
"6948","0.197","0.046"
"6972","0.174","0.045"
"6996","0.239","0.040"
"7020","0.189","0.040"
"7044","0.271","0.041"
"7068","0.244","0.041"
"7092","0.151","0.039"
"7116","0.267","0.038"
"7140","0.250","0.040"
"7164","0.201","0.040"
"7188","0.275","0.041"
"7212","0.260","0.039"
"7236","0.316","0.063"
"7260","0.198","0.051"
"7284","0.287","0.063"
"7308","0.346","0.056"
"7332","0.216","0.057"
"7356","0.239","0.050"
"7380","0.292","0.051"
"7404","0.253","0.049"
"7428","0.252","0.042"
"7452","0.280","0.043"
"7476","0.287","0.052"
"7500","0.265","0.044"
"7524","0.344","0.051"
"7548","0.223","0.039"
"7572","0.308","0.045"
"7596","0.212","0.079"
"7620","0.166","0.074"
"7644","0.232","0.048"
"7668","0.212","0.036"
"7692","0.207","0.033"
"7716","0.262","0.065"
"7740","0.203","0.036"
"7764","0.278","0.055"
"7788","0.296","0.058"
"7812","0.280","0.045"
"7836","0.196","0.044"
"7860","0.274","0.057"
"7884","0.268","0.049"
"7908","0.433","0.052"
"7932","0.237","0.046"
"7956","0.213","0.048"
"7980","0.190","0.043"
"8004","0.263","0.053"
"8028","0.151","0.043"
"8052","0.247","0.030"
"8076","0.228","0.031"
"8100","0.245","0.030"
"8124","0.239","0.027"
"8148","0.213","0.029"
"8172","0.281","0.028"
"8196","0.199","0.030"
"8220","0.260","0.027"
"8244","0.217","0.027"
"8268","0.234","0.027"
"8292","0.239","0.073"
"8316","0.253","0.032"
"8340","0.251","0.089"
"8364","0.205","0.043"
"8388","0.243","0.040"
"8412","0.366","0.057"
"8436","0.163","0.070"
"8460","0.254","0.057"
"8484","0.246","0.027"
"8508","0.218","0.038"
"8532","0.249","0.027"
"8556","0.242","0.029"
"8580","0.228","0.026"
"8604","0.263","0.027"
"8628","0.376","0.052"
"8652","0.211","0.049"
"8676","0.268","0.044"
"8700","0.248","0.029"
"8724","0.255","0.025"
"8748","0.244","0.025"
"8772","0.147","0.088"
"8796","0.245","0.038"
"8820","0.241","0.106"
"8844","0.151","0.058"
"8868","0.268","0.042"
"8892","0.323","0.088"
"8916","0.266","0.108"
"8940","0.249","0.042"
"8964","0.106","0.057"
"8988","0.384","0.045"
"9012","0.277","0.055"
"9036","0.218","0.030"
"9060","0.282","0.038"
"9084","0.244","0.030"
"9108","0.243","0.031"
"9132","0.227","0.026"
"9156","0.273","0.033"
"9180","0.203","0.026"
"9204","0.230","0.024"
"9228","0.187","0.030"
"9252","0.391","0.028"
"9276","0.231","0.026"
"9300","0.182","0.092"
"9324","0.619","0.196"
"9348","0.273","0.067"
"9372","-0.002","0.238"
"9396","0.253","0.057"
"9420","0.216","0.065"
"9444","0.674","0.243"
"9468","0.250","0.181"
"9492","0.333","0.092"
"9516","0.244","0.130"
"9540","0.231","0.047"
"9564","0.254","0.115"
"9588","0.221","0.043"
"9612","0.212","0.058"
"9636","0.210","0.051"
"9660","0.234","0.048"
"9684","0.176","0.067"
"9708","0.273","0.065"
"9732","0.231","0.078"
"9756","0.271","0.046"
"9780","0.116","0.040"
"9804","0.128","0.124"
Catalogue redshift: 0.847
